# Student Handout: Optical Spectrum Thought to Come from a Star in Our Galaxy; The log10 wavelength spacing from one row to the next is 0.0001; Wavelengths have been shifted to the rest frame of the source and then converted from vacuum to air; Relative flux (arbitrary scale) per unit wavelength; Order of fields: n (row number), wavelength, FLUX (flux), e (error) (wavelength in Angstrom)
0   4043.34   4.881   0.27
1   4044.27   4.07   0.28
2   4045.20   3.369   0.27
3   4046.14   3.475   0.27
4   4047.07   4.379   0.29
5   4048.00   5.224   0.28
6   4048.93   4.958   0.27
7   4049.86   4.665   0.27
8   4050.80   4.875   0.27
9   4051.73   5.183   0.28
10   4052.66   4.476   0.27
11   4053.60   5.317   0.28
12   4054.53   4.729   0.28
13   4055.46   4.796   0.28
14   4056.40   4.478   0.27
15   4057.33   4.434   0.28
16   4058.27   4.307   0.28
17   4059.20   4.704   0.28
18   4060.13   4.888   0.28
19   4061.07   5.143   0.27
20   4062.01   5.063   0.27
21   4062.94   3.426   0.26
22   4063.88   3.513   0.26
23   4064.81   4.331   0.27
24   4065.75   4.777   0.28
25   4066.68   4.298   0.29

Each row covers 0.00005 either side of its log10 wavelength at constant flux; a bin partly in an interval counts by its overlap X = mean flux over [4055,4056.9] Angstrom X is 4.63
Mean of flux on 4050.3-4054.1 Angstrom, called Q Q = 4.95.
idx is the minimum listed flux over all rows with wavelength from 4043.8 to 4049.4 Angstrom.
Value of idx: 3.369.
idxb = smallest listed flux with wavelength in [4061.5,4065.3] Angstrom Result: 3.426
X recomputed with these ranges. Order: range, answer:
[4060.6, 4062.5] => 5.07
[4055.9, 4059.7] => 4.49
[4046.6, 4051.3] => 4.83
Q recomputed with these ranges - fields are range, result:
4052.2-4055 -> 4.84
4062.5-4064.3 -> 3.46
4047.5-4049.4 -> 5.09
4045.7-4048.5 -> 4.38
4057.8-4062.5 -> 4.82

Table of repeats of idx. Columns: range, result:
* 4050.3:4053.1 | 4.476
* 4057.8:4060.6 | 4.307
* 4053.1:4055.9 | 4.729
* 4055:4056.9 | 4.478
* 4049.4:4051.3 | 4.665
